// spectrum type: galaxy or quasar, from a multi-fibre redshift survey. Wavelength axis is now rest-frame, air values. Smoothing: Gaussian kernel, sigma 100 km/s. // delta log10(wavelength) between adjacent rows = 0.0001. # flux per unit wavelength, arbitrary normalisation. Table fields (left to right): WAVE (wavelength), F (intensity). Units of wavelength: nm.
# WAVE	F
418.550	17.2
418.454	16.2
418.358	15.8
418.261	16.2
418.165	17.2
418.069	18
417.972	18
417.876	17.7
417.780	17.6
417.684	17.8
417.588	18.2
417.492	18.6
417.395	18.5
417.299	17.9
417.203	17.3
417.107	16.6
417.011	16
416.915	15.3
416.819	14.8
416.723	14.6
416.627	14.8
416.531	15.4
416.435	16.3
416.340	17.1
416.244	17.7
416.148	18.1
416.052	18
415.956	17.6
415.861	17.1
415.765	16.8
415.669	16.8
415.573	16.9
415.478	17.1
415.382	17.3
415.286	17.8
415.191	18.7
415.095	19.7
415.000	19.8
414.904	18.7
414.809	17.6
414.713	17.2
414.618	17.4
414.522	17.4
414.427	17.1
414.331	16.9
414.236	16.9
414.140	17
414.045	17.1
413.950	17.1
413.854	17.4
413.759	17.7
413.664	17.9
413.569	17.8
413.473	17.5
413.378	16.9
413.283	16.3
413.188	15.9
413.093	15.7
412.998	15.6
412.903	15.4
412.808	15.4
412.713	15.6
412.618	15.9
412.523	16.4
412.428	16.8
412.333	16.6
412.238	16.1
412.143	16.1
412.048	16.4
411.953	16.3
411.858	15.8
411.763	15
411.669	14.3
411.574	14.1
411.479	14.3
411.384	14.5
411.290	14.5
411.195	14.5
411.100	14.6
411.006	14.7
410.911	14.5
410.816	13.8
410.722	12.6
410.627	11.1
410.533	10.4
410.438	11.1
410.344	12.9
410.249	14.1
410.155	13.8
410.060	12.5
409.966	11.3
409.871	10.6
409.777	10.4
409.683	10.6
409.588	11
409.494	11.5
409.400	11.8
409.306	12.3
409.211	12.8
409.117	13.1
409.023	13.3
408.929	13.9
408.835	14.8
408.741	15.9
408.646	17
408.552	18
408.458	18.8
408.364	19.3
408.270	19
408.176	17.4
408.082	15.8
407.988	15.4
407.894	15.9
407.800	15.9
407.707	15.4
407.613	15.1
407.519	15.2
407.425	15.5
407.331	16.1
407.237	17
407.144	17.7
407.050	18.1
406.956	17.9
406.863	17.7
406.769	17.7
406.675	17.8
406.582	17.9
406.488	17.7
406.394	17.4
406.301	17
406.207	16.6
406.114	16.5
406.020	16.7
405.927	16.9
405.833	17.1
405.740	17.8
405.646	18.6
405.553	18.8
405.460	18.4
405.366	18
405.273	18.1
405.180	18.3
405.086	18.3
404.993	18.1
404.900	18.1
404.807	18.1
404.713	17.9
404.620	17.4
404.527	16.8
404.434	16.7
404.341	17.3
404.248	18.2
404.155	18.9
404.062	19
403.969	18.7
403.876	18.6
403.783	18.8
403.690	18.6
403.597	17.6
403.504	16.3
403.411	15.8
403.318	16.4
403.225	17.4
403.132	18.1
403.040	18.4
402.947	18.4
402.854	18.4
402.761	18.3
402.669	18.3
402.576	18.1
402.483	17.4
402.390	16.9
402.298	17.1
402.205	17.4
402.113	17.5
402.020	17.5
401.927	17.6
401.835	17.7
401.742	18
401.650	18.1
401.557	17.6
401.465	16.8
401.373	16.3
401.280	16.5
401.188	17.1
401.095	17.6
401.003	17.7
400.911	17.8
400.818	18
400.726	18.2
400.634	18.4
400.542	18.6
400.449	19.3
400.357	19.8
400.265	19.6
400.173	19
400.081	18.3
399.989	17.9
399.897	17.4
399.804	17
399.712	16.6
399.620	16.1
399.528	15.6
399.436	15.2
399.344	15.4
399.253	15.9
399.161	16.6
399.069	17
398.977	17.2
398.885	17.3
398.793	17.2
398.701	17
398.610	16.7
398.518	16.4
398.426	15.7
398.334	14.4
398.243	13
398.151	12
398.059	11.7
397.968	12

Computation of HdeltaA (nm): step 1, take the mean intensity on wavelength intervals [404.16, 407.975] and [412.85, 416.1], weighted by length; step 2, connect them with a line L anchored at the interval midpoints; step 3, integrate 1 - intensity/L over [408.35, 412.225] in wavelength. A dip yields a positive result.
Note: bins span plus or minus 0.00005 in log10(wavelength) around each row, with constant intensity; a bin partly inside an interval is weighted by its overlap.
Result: 0.78 nm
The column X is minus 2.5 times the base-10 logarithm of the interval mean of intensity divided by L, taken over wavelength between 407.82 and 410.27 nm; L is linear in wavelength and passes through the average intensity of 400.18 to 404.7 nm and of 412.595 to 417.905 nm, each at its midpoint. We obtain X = 0.22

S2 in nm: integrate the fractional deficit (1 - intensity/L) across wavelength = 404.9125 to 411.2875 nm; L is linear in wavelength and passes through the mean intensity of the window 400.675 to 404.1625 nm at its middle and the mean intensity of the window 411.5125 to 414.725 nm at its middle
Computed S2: 0.594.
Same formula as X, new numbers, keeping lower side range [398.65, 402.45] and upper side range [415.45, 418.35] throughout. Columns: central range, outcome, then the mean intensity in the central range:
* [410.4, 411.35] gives 0.28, 13.2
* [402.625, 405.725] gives -0.04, 18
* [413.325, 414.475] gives -0.01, 17.3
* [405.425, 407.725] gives 0.01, 17.2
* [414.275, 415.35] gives -0.06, 18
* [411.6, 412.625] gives 0.08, 15.9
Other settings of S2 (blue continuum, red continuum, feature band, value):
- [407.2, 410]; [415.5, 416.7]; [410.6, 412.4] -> 0.085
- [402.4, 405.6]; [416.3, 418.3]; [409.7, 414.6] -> 0.613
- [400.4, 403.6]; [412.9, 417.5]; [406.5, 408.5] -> 0.047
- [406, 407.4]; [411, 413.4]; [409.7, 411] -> 0.310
